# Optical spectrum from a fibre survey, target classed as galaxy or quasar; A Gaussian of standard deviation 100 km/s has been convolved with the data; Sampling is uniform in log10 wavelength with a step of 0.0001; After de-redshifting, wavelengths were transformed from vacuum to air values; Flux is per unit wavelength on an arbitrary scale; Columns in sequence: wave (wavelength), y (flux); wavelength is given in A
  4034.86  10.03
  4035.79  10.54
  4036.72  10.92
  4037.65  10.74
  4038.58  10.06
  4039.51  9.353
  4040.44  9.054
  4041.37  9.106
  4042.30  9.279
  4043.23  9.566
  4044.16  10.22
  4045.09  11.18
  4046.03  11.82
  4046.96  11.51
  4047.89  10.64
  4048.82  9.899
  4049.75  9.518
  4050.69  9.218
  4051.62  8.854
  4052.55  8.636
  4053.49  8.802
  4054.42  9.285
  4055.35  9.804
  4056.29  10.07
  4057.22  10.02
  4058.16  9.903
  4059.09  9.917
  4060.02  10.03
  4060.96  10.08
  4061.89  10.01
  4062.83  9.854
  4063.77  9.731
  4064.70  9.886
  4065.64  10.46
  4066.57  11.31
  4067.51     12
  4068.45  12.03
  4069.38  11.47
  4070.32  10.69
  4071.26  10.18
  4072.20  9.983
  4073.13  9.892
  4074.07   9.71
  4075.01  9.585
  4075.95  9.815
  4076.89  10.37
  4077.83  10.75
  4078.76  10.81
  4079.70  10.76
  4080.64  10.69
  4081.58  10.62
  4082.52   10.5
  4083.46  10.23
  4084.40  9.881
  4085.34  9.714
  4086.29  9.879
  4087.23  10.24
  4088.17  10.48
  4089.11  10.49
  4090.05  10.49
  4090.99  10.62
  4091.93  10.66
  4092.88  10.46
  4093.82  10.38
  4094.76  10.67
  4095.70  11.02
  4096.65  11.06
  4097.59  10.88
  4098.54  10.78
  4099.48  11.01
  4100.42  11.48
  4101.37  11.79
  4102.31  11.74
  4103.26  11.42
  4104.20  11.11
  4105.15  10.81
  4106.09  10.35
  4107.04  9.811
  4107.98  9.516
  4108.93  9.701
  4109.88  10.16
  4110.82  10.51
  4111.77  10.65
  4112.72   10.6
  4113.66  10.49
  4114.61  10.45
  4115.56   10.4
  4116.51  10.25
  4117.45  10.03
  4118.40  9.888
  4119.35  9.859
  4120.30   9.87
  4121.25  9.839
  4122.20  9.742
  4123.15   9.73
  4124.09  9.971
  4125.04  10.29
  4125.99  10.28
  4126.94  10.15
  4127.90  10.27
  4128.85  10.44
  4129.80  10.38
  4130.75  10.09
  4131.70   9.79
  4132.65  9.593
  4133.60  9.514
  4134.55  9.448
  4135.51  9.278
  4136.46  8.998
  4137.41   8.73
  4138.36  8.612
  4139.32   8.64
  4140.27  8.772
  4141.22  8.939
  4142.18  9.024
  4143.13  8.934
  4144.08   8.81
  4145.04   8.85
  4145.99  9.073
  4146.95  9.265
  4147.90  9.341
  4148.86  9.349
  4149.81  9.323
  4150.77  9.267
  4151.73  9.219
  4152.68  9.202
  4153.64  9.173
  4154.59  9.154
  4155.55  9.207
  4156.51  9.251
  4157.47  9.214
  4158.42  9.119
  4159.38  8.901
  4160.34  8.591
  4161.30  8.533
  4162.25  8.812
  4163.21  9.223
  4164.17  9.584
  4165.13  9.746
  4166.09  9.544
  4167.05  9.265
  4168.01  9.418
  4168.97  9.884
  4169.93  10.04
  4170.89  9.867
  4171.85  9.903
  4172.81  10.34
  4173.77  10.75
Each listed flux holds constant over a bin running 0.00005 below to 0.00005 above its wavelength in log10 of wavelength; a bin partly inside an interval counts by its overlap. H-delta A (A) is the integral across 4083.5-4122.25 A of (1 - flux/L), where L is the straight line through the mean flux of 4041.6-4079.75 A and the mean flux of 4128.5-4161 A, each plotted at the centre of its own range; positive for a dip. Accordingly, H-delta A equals -3.1 A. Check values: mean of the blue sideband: 10.2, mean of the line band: 10.5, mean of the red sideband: 9.21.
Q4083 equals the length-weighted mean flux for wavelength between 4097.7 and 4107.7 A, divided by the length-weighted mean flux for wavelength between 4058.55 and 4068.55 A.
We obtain 1.1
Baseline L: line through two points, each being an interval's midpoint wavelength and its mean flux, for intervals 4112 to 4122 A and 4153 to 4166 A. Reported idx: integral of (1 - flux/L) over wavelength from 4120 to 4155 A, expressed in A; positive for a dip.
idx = 0.8 A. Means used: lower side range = 10.2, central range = 9.44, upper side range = 9.13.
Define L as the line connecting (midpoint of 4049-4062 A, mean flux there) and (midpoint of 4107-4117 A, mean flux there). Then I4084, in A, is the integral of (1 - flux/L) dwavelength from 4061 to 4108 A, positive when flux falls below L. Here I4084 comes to -3.0 A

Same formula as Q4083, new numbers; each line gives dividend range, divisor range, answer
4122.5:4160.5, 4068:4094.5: 0.90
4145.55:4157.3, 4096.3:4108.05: 0.84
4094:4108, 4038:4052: 1.10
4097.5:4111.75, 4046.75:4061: 1.10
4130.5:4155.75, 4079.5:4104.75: 0.86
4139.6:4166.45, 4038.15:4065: 0.93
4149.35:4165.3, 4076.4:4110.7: 0.86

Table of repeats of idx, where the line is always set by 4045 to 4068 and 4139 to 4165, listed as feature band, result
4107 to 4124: -1.1 A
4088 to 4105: -2.2 A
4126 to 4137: -0.6 A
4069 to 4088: -0.8 A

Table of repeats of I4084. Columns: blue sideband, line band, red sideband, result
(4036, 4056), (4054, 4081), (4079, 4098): -0.3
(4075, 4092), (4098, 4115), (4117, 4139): -1.1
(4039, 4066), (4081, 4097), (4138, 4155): -1.5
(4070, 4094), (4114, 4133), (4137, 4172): -0.8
